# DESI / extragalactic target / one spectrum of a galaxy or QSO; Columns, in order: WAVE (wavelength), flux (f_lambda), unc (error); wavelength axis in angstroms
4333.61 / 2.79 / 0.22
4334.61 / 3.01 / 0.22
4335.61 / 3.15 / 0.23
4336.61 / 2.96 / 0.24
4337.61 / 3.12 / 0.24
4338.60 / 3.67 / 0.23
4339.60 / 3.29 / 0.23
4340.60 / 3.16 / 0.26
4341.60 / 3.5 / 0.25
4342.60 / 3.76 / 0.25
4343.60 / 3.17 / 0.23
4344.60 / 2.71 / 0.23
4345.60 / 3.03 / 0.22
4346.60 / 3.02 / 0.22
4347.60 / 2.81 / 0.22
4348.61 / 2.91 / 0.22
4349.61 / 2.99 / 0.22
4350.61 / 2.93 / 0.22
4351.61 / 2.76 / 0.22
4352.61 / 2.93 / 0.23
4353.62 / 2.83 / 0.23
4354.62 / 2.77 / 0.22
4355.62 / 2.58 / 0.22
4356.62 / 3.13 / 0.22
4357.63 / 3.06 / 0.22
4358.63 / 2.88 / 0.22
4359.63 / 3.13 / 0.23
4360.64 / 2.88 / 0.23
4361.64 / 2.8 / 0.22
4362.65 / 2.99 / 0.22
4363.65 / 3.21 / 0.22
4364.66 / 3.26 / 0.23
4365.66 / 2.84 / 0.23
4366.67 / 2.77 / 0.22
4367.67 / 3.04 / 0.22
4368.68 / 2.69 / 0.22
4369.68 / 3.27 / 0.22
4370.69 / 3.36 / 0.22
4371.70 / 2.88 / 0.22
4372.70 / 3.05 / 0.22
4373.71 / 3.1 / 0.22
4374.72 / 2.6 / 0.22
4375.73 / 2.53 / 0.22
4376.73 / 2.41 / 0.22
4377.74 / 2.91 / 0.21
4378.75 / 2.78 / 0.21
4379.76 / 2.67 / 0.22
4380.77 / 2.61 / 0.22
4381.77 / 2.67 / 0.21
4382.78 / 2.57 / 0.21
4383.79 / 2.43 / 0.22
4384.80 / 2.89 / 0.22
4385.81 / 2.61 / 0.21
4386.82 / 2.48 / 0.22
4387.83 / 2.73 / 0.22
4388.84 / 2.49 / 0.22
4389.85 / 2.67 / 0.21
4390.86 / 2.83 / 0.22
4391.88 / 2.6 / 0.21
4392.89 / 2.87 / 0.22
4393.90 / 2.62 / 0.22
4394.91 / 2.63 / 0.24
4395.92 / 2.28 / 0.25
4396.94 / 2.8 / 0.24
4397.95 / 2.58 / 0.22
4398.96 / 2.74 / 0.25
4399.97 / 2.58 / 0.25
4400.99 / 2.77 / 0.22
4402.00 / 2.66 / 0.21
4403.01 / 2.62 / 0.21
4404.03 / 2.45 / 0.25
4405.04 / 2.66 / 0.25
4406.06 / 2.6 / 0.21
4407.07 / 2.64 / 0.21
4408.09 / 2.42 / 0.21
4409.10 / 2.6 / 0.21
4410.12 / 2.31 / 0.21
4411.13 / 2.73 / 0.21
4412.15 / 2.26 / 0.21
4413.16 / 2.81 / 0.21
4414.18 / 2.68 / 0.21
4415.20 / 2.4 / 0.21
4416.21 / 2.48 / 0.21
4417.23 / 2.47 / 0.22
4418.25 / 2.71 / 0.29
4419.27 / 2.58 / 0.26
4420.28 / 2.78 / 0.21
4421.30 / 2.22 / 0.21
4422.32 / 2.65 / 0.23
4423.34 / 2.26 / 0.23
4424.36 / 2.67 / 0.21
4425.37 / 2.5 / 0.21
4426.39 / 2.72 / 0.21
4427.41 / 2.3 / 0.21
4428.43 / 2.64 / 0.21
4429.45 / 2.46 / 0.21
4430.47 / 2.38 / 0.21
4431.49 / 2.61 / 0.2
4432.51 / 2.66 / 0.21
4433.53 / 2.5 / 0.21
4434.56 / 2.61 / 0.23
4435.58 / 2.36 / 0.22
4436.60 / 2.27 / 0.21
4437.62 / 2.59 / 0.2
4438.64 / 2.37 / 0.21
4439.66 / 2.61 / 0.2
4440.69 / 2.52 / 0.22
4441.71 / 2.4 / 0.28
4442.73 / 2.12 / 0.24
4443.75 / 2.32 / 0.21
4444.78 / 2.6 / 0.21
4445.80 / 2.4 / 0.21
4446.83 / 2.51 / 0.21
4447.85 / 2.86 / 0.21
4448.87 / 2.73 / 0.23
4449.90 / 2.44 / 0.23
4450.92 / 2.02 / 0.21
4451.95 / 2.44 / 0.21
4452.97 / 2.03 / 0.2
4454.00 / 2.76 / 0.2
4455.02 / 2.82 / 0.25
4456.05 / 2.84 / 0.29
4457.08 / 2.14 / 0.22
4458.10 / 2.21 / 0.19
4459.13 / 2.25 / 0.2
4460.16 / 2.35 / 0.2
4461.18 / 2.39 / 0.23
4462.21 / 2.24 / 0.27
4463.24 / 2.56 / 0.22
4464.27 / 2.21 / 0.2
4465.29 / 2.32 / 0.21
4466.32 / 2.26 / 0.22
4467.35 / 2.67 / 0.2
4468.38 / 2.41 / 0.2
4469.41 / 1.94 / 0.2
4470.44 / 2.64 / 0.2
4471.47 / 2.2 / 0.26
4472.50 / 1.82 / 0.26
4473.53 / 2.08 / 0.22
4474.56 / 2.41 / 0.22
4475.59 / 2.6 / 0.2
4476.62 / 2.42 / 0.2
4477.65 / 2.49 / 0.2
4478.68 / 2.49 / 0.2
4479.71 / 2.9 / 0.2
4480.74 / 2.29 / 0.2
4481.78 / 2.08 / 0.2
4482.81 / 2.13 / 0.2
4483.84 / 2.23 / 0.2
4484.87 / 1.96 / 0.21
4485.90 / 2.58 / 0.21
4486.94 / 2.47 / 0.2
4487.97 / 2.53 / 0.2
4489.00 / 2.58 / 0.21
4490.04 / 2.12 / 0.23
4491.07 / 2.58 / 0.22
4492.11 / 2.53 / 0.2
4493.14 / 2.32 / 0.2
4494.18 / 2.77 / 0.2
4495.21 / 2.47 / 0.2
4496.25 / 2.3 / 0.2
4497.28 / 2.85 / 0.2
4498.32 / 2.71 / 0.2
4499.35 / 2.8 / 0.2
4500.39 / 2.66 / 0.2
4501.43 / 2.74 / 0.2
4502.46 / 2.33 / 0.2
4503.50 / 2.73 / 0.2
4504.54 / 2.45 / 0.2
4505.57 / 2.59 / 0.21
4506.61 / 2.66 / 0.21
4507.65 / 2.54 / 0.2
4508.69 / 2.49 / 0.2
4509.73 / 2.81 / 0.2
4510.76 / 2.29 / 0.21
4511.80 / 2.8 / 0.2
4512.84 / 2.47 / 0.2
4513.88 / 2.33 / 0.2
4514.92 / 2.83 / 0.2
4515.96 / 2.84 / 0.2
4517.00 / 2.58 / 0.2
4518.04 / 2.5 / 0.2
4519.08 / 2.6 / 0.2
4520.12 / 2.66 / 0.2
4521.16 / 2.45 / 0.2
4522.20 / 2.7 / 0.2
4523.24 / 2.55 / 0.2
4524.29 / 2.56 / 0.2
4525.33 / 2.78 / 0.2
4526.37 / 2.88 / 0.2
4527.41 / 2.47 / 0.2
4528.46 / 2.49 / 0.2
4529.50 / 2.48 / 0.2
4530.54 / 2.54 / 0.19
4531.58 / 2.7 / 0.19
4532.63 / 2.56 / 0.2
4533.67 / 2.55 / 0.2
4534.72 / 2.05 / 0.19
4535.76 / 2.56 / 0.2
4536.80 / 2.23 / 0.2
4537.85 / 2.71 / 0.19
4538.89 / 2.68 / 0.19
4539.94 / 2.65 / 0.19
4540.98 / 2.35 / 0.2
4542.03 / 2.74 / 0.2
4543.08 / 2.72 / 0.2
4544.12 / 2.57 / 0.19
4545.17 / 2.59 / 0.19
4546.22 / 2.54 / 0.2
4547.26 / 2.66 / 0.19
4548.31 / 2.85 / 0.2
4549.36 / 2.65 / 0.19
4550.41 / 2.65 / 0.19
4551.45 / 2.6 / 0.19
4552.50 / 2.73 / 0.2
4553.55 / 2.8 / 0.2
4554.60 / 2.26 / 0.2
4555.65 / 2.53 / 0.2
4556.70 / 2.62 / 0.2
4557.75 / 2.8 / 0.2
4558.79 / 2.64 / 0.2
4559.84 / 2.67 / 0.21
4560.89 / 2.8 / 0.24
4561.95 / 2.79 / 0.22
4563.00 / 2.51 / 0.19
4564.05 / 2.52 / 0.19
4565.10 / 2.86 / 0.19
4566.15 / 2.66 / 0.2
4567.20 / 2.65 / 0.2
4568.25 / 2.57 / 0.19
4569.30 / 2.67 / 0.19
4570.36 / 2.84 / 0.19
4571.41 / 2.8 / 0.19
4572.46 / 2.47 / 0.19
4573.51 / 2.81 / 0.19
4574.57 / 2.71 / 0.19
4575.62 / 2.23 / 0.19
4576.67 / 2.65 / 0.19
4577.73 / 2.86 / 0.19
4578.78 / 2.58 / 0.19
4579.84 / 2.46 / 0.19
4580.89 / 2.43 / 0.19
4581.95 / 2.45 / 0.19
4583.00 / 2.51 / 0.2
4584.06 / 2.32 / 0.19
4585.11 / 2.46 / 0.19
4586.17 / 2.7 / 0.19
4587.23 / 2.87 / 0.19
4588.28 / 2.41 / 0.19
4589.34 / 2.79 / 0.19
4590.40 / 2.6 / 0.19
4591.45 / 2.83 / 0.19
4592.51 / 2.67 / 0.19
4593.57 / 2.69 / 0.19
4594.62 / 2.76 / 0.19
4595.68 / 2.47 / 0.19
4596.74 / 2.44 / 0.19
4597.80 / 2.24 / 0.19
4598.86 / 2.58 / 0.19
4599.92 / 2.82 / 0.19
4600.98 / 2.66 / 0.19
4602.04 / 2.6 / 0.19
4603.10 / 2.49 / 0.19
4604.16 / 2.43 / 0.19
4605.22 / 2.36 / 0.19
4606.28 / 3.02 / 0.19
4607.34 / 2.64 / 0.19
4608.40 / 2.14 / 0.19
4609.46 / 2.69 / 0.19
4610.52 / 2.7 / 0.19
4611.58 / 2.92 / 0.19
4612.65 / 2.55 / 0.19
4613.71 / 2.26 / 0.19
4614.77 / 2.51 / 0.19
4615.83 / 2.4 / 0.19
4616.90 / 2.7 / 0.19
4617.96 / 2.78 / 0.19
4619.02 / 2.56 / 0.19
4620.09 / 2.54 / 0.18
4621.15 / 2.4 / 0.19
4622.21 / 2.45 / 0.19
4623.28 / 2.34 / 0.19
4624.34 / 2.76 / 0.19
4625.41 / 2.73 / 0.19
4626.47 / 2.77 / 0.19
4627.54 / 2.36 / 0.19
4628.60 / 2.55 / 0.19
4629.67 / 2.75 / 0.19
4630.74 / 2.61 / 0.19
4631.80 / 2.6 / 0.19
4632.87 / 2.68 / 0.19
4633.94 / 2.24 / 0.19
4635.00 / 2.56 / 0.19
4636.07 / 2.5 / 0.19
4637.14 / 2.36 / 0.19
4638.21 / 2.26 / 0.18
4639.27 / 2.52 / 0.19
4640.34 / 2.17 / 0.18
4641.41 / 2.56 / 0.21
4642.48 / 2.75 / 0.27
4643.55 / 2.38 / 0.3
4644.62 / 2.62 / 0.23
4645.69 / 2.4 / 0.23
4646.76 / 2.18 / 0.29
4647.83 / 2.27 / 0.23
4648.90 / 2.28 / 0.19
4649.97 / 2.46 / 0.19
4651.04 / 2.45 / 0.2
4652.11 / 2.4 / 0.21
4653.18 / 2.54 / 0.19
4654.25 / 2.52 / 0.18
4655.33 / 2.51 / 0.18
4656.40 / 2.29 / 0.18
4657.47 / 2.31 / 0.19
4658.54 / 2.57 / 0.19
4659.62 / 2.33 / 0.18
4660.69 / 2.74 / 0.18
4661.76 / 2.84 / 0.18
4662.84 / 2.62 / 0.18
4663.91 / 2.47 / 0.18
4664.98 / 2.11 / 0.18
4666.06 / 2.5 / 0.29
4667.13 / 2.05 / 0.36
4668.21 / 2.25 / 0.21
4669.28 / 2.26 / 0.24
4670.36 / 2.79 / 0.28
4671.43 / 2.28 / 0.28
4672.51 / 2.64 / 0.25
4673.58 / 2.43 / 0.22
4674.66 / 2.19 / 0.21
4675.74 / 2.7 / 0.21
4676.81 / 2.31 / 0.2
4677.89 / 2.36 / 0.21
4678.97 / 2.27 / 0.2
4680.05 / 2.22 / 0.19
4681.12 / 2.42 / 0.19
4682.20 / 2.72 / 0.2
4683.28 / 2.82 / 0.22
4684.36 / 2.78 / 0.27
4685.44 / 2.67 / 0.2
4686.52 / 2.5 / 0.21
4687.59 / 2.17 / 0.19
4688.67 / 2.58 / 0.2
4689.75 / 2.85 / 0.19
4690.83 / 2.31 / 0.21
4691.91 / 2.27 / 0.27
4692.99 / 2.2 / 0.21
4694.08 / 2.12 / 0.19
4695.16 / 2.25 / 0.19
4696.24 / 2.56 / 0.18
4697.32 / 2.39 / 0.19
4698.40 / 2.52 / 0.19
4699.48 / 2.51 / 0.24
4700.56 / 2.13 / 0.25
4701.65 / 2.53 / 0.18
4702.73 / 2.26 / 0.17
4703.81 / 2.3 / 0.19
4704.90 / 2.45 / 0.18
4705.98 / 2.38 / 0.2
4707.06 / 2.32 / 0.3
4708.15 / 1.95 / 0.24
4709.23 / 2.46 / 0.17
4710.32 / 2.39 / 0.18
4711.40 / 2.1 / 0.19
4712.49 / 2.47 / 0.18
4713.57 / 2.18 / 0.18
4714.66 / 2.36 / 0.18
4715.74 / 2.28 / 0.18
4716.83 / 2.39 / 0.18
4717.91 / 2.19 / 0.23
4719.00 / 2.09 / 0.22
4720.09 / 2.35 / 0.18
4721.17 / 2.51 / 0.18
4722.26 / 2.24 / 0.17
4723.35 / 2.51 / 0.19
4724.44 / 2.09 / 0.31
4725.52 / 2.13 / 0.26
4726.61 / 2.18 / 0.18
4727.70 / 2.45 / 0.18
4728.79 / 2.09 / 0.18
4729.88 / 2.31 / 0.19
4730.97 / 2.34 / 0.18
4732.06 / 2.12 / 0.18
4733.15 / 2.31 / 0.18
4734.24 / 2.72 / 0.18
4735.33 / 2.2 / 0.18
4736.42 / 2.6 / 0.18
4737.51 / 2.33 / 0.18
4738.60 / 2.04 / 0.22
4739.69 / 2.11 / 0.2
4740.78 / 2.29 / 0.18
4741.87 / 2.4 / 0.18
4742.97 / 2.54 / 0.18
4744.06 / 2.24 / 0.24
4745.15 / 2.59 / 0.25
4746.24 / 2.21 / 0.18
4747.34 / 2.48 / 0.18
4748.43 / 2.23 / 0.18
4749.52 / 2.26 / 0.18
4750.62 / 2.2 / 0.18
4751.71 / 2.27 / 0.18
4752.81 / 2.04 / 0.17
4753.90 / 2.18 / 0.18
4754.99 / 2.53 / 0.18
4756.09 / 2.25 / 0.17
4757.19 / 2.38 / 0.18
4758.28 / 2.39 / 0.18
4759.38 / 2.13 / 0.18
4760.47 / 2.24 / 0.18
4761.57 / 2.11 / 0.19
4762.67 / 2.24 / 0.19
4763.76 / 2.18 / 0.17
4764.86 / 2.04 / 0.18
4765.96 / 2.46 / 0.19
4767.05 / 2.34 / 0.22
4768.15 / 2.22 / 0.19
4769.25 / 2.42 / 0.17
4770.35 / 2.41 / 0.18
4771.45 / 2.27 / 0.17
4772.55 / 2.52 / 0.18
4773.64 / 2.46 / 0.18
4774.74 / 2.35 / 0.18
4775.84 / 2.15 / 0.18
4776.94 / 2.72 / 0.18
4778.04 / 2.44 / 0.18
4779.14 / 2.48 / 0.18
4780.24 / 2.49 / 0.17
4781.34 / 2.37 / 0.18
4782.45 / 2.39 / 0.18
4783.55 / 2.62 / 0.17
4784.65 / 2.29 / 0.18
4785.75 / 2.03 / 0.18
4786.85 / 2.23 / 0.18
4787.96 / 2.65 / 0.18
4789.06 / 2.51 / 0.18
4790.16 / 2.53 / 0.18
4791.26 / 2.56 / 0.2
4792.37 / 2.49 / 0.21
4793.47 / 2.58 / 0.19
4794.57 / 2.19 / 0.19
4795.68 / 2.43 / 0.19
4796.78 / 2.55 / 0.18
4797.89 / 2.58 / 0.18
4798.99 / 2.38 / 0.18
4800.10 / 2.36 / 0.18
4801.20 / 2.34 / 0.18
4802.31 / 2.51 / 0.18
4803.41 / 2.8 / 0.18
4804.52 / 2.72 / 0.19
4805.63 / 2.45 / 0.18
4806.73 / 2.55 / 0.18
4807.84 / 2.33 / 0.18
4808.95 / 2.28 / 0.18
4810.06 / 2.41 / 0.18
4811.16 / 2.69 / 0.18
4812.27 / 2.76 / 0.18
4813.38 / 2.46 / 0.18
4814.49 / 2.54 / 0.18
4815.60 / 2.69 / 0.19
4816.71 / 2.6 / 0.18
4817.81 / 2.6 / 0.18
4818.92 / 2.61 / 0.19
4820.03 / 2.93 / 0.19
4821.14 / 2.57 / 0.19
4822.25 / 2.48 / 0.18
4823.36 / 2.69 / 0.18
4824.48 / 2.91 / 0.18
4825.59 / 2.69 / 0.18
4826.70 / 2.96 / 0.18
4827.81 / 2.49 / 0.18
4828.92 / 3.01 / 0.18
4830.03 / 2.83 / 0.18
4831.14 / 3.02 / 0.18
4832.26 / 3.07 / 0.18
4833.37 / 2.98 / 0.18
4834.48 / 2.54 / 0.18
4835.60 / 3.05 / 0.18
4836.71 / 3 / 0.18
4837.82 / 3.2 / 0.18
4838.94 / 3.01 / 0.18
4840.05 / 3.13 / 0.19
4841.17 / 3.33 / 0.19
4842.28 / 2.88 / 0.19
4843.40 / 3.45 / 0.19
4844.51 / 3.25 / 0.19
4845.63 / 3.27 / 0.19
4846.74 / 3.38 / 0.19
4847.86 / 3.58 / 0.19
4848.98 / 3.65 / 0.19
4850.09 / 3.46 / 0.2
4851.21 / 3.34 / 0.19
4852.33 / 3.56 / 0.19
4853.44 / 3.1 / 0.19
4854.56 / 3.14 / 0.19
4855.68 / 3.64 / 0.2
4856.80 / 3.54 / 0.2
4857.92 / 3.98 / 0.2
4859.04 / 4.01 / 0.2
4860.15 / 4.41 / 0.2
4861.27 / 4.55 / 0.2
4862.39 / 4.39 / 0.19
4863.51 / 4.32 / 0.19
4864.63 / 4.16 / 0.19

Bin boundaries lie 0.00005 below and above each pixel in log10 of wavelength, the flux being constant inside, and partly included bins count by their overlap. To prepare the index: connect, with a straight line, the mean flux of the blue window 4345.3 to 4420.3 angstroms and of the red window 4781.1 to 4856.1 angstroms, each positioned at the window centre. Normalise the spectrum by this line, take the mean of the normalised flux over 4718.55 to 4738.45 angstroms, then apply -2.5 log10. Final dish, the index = 0.20 mag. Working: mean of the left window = 2.75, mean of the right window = 2.78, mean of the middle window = 2.31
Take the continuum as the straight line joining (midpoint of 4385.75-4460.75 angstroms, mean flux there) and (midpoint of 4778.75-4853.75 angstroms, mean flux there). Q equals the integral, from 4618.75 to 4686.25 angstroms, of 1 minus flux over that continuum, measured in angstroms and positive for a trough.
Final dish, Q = 4.6 angstroms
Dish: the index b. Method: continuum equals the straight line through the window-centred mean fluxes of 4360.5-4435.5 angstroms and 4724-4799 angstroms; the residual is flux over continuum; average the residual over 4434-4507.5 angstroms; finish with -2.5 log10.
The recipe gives 0.07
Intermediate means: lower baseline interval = 2.67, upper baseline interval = 2.34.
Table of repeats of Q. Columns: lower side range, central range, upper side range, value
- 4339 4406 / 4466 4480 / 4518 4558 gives 1.62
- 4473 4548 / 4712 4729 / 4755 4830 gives 1.39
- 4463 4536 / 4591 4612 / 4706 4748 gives -1.72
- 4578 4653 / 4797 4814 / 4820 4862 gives 3.30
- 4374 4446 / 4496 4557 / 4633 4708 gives -2.24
